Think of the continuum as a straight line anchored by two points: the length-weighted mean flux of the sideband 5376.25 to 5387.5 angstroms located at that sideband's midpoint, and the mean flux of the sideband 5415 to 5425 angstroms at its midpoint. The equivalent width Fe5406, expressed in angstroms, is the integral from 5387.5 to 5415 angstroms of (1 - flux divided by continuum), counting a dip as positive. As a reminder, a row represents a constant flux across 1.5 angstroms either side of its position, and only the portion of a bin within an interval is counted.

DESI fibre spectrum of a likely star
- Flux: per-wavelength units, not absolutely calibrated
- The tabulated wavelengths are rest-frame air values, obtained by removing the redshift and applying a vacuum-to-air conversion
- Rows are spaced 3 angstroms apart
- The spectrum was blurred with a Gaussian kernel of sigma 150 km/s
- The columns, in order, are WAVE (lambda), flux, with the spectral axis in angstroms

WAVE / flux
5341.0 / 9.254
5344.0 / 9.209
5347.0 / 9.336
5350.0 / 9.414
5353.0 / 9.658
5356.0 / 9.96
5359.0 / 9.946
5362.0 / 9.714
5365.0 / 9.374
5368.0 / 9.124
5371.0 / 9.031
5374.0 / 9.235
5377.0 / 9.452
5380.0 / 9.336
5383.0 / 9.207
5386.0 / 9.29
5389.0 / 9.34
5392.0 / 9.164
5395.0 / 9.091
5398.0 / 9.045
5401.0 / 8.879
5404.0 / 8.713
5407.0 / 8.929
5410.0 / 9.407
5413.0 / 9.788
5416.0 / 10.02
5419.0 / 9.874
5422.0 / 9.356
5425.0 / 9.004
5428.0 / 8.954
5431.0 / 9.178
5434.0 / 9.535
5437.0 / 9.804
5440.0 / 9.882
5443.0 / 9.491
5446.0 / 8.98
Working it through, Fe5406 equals 0.9 angstroms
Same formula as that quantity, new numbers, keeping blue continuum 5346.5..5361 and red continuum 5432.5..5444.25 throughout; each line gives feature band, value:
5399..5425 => 0.91 angstroms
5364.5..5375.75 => 0.59 angstroms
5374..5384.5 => 0.40 angstroms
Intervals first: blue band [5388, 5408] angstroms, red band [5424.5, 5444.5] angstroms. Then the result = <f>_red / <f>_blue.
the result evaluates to 1.05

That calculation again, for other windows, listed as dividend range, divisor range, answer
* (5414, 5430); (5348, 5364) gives 0.97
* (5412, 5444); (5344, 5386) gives 1.01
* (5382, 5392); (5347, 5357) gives 0.96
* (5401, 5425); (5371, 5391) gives 1.01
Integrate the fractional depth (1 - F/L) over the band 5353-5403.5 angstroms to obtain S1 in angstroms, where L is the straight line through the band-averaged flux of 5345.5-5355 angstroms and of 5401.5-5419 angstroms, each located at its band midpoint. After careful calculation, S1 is 0.66 angstroms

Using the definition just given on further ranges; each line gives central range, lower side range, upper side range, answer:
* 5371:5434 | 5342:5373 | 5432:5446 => 1.8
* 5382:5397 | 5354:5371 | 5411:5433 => 0.5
